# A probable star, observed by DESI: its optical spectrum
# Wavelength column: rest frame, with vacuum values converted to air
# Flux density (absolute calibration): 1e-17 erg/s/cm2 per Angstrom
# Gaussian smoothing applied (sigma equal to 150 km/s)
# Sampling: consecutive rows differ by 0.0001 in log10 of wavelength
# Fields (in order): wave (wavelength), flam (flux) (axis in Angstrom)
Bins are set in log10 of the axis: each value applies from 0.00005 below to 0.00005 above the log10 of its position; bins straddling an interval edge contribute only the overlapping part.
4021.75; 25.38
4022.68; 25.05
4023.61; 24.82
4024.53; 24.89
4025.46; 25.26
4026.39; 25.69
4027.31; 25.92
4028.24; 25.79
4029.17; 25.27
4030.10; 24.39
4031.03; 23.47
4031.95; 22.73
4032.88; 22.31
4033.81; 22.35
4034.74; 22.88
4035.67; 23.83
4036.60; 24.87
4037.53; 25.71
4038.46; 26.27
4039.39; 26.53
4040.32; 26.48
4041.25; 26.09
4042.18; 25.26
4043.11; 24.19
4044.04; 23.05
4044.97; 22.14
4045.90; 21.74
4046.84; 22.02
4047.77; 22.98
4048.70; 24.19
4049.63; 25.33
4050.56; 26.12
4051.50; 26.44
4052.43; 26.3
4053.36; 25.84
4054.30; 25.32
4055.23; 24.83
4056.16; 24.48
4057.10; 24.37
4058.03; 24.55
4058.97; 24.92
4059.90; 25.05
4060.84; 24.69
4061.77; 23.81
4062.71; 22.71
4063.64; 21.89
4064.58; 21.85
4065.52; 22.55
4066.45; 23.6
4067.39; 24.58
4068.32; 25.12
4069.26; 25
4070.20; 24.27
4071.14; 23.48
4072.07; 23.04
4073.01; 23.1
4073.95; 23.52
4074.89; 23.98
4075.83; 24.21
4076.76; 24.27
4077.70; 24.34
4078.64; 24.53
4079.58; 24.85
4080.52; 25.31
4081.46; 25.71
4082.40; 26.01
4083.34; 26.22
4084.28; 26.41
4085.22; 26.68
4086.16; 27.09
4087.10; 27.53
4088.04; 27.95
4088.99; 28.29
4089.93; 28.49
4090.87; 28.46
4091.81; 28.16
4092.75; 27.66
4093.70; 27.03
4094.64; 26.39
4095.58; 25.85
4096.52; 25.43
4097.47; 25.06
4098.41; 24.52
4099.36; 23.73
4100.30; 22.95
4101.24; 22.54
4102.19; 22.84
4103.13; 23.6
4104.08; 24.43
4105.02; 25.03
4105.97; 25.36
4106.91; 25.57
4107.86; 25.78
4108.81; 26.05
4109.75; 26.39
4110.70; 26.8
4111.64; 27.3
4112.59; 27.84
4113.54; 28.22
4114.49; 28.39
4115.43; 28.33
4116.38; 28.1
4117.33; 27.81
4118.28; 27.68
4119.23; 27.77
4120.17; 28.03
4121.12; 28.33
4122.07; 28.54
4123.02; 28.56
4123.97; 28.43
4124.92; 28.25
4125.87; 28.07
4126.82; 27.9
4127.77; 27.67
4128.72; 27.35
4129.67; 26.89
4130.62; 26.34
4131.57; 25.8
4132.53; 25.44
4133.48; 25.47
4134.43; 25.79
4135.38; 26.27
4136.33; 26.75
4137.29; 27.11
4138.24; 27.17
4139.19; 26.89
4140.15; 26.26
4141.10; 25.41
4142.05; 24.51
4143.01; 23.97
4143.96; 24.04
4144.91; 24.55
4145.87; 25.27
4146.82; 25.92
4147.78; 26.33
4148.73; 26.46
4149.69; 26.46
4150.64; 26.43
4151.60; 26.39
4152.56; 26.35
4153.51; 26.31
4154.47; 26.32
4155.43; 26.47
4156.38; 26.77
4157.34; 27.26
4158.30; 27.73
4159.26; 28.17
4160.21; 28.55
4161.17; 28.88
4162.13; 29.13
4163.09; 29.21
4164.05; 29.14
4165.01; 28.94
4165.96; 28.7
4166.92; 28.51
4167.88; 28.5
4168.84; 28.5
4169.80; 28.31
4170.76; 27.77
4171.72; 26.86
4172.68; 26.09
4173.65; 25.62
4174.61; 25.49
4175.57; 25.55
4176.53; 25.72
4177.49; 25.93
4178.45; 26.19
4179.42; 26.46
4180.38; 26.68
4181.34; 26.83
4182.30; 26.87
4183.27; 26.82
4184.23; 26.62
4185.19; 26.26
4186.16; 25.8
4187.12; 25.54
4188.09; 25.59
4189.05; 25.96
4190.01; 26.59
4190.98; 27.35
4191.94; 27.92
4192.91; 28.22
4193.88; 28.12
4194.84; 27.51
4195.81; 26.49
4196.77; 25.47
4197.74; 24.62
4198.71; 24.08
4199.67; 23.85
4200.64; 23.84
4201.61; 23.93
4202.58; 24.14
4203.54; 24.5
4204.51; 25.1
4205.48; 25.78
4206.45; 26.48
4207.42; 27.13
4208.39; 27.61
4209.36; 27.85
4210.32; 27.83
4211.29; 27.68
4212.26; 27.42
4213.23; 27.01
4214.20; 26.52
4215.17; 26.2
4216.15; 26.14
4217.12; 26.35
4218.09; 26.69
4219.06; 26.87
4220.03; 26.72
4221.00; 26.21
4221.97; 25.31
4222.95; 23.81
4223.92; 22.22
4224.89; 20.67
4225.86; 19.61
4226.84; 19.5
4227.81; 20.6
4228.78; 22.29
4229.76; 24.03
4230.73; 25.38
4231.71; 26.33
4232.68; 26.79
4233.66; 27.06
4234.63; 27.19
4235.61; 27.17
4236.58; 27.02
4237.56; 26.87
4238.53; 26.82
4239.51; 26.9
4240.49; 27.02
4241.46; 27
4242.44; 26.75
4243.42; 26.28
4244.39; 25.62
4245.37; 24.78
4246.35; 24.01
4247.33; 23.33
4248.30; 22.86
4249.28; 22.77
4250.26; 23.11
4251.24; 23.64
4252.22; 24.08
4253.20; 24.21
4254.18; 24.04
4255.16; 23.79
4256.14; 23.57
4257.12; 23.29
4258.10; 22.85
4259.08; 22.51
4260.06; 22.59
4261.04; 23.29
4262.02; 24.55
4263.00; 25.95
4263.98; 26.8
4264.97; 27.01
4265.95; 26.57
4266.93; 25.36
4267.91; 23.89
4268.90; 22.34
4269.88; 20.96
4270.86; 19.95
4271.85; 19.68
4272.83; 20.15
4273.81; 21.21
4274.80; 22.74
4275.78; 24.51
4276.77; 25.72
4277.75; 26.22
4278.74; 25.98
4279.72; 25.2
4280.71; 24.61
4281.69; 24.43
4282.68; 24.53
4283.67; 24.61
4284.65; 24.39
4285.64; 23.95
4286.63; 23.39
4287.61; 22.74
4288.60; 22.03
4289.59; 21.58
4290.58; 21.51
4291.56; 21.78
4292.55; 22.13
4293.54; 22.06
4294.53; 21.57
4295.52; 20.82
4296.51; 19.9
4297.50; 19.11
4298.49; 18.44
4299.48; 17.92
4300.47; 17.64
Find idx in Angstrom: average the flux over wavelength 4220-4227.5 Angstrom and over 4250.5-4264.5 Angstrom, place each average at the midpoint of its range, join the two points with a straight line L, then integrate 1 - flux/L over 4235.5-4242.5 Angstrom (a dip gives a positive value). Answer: -1.1 Angstrom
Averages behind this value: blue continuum 22.7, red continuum 23.9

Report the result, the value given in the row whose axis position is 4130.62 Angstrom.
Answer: 26.34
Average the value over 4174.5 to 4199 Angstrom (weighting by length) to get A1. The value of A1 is 26.4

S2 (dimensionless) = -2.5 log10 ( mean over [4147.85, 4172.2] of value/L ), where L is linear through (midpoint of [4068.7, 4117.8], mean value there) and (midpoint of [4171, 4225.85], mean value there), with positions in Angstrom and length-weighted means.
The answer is -0.07 mag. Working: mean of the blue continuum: 25.8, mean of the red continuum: 26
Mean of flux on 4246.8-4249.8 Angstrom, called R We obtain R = 23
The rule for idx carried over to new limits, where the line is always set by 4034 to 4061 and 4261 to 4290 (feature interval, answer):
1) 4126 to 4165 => -3.8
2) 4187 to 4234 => -2.8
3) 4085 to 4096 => -1.3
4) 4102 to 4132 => -3.2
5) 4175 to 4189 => -1.2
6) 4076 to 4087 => -0.5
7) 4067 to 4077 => 0.2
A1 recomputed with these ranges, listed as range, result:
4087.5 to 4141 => 26.7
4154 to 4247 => 26.2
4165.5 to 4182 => 26.9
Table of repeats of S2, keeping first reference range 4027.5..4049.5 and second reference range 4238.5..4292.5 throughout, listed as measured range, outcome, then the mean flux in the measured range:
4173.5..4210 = -0.09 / 26.1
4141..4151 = -0.06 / 25.4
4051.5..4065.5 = -0.01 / 24.3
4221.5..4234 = 0.03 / 23.3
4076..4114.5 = -0.08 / 25.9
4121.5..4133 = -0.14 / 27.4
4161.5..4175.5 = -0.16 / 27.8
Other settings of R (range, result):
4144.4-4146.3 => 24.9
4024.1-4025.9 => 25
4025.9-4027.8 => 25.8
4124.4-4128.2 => 28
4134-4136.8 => 26.3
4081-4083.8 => 26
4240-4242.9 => 26.9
